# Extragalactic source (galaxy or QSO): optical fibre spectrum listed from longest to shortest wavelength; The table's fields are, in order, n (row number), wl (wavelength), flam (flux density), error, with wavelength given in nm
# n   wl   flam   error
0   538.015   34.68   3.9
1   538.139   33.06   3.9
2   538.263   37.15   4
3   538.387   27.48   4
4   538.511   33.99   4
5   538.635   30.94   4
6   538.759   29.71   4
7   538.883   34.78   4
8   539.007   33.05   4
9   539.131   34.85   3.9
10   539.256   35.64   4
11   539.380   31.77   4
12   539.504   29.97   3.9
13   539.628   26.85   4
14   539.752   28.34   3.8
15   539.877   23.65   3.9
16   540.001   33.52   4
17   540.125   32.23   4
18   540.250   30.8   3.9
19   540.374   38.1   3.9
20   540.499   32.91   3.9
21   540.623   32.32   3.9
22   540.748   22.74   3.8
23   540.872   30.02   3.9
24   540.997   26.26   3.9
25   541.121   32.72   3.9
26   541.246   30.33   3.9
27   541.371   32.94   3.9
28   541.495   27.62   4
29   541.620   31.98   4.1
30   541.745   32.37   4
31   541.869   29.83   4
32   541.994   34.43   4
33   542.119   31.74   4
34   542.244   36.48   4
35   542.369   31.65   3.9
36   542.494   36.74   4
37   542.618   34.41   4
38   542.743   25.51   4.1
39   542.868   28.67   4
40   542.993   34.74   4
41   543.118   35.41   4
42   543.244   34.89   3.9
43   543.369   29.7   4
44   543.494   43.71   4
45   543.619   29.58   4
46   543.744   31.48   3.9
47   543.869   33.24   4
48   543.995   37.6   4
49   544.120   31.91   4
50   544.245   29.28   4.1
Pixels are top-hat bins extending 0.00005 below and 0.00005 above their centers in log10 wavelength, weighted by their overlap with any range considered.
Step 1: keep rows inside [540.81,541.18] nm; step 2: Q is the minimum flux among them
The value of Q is 26.26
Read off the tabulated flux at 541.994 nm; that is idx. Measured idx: 34.43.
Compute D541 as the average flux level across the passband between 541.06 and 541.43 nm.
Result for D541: 31.9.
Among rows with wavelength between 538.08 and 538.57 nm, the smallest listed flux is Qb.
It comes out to 27.48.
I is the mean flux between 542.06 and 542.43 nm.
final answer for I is 33.3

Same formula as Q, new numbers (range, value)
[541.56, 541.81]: 31.98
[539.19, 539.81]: 26.85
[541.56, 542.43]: 29.83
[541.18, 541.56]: 27.62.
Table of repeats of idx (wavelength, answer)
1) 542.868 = 28.67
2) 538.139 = 33.06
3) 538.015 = 34.68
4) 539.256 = 35.64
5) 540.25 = 30.8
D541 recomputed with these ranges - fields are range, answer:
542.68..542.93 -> 27.1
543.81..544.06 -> 35.3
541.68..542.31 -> 32.9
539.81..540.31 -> 30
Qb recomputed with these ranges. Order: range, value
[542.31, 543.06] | 25.51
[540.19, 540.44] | 30.8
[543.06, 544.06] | 29.58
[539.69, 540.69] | 23.65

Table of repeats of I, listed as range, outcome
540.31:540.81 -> 31.5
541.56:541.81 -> 32.2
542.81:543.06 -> 31.8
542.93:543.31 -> 34.9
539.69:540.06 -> 28.4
